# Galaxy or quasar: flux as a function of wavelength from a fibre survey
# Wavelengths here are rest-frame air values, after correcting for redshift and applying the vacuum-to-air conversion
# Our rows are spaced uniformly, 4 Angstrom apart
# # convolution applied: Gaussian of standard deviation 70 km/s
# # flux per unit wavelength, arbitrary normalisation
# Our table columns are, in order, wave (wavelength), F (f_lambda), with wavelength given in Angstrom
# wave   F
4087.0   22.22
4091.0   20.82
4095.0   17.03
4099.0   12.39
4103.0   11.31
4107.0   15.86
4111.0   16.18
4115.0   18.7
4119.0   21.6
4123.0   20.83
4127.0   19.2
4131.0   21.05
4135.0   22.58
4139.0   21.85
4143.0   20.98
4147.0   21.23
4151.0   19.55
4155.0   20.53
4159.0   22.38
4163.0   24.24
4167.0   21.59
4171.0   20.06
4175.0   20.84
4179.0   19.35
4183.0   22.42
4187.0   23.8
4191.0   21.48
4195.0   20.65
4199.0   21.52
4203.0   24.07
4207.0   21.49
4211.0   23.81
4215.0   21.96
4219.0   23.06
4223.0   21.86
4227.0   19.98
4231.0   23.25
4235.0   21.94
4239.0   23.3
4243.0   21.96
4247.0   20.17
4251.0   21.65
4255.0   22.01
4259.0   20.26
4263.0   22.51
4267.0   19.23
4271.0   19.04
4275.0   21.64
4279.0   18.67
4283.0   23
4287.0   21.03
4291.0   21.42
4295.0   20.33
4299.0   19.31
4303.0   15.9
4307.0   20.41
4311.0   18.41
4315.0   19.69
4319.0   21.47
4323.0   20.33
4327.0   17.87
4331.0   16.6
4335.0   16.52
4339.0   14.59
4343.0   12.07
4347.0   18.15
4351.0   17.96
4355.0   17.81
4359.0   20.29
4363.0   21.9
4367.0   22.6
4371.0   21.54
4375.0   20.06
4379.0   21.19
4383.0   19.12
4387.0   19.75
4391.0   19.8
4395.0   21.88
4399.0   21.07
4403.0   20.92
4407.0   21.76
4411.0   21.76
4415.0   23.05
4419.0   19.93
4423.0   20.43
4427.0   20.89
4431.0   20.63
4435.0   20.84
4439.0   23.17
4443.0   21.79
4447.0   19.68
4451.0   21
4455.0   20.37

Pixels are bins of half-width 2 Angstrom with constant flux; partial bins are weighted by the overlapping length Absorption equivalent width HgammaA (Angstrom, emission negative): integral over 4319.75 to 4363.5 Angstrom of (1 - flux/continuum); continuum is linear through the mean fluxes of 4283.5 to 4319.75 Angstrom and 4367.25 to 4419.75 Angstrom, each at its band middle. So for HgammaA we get 5.9 Angstrom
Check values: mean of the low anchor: 19.8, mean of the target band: 17.6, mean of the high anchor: 21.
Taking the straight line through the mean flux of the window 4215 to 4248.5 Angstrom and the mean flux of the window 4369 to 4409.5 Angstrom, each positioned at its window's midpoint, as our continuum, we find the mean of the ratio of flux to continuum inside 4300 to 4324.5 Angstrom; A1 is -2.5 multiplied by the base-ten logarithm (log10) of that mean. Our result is 0.106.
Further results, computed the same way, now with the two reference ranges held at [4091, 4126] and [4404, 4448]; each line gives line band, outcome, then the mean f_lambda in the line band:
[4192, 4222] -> -0.21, 22.3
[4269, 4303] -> -0.05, 20.3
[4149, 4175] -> -0.20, 21.3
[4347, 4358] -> 0.12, 18.2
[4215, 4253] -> -0.17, 21.9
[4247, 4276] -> -0.09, 20.8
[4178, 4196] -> -0.20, 21.7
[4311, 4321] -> -0.02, 20.1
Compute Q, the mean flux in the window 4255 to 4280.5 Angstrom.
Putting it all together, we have 20.4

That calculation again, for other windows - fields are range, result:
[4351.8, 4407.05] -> 20.6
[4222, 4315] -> 20.7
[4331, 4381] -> 18.6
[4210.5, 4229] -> 22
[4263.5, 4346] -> 18.9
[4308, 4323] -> 20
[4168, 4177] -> 20.6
